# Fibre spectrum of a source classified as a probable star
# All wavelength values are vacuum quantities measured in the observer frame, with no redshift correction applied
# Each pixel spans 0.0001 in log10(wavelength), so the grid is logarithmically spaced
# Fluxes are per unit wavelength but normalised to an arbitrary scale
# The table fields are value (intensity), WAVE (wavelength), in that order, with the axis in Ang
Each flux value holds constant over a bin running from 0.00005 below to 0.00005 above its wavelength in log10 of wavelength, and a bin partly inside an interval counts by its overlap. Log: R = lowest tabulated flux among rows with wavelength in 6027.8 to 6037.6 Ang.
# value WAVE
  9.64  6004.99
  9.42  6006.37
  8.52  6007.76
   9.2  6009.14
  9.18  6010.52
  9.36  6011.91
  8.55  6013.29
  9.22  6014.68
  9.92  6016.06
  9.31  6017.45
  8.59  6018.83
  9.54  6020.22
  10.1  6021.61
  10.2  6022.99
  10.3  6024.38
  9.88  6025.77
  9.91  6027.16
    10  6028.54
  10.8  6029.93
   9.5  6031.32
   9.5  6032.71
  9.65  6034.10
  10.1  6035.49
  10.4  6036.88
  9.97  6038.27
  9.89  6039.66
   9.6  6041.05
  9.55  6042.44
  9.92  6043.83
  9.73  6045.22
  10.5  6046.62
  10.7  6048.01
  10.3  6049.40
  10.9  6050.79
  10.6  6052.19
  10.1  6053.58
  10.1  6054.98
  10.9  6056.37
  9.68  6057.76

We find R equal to 9.5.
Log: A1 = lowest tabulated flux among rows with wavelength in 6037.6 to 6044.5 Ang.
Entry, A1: 9.55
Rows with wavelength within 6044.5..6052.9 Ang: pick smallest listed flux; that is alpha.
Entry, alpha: 9.73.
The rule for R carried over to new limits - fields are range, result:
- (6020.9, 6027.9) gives 9.88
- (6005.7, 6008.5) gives 8.52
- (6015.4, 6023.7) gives 8.59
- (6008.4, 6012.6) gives 9.18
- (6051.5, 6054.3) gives 10.1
